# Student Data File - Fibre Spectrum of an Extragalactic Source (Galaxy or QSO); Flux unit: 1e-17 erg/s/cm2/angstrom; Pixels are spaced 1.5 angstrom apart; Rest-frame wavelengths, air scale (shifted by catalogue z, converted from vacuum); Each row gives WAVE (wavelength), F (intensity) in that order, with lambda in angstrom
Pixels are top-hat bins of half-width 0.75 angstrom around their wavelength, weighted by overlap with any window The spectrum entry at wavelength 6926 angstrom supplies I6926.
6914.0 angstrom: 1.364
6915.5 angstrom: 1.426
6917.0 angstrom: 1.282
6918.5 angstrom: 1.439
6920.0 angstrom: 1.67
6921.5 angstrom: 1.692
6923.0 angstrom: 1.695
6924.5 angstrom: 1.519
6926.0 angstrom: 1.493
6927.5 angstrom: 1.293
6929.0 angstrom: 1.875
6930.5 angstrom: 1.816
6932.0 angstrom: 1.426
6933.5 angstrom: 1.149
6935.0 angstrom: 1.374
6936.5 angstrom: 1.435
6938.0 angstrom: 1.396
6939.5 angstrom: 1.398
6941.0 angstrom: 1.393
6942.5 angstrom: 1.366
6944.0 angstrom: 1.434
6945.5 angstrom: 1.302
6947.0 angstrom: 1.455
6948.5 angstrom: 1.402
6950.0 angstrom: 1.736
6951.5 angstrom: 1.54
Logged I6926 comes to 1.493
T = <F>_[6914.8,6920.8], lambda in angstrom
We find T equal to 1.46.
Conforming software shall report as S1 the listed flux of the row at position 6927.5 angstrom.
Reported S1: 1.293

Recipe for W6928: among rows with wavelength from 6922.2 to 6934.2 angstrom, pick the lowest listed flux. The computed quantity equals 1.149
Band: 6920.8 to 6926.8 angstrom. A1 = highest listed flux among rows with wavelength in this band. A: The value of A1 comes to 1.695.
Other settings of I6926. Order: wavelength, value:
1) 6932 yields 1.426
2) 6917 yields 1.282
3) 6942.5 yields 1.366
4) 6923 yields 1.695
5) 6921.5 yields 1.692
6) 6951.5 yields 1.54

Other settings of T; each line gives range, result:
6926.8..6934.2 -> 1.52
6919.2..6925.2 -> 1.64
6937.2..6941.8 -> 1.4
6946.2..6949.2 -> 1.43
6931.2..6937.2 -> 1.35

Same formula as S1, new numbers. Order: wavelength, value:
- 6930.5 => 1.816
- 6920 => 1.67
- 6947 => 1.455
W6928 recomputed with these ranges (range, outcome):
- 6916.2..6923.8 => 1.282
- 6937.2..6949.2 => 1.302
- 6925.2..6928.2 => 1.293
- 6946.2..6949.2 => 1.402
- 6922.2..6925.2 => 1.519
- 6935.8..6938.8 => 1.396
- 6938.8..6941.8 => 1.393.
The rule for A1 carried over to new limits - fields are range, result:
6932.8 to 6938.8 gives 1.435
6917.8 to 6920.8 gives 1.67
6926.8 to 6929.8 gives 1.875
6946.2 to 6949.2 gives 1.455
